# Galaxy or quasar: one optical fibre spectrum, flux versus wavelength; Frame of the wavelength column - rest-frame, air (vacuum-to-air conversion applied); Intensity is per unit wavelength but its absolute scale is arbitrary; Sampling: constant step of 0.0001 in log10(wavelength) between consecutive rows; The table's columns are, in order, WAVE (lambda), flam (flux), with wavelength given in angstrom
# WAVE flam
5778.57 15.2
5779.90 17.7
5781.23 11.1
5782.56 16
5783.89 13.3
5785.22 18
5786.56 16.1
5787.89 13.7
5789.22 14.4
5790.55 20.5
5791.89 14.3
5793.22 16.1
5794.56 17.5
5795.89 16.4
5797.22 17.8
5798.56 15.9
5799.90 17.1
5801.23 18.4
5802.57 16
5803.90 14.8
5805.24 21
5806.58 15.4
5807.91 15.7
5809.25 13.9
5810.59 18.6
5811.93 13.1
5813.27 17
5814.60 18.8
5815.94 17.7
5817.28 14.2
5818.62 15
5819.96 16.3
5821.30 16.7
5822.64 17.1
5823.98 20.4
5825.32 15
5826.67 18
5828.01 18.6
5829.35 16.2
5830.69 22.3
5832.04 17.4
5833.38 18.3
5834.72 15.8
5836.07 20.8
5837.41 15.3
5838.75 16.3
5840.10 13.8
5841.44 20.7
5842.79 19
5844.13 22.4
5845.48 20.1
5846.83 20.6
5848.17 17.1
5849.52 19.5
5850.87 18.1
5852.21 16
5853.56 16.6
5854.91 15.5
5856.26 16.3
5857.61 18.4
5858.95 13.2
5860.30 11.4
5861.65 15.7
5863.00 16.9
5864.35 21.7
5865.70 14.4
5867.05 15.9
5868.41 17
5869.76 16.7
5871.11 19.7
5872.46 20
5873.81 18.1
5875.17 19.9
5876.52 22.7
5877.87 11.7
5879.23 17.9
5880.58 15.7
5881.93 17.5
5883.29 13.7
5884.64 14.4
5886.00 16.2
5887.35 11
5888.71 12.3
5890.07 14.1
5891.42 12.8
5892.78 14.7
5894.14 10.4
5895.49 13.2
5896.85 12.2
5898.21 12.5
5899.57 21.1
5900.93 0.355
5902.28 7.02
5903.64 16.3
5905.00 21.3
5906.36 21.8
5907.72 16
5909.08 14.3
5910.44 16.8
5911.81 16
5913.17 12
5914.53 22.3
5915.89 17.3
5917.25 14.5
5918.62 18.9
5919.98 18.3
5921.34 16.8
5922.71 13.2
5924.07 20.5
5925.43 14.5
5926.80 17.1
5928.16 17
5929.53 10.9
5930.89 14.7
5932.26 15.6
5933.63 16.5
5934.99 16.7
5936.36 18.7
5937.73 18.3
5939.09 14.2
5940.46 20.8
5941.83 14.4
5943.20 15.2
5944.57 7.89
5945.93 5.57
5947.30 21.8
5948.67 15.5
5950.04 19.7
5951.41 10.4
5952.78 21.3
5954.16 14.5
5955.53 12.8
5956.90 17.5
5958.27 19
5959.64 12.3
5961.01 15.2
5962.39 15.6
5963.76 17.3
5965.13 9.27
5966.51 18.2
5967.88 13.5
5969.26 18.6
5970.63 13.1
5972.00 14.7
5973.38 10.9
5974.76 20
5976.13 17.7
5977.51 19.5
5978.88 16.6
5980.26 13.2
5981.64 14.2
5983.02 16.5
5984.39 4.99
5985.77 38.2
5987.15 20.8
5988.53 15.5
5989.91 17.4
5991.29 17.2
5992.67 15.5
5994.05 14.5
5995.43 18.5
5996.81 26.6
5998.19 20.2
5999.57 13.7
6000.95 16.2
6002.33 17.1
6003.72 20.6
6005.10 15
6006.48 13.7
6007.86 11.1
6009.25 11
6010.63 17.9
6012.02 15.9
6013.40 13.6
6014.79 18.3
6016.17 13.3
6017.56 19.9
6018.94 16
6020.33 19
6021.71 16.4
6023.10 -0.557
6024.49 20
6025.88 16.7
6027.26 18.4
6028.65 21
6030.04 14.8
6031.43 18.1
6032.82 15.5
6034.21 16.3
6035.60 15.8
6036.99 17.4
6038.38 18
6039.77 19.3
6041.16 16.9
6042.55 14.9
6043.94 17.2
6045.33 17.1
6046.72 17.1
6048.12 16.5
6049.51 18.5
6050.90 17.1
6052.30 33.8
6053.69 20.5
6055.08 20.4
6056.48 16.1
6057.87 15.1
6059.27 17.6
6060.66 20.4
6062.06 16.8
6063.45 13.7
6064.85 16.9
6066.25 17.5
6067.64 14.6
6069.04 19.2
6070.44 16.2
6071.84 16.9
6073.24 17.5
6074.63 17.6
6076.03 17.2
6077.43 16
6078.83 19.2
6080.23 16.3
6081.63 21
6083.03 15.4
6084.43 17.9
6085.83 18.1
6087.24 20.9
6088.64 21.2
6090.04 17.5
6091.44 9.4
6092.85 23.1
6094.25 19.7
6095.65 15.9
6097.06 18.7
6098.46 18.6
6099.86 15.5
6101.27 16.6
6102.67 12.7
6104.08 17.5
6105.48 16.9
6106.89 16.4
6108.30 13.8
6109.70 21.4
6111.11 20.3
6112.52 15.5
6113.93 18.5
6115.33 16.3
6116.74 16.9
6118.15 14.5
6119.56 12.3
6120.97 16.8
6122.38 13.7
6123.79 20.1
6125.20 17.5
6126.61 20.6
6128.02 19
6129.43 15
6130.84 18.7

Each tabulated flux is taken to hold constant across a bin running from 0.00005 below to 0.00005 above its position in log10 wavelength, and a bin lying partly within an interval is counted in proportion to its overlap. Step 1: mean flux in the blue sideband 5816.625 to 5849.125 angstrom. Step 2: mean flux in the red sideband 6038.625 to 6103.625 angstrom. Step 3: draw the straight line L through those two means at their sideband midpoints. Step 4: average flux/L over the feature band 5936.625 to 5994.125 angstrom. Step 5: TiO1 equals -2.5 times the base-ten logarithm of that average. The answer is 0.12 mag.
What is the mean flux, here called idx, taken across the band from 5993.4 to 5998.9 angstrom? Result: 20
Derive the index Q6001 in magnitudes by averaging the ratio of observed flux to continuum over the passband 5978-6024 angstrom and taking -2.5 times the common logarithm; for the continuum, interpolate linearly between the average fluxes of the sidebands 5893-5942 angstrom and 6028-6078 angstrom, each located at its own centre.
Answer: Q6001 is 0.035 mag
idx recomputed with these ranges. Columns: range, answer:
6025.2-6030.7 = 17.8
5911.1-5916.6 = 16.9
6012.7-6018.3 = 16.3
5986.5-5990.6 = 17.9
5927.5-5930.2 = 13.9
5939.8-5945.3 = 14.5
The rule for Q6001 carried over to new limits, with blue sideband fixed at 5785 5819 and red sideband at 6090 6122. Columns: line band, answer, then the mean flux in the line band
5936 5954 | 0.07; 15.6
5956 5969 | 0.08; 15.4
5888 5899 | 0.27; 12.8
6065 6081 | -0.03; 17.1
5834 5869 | -0.05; 17.2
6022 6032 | 0.08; 15.5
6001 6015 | 0.09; 15.3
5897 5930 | 0.06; 15.7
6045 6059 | -0.16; 19.2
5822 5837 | -0.10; 18.1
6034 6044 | -0.02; 17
